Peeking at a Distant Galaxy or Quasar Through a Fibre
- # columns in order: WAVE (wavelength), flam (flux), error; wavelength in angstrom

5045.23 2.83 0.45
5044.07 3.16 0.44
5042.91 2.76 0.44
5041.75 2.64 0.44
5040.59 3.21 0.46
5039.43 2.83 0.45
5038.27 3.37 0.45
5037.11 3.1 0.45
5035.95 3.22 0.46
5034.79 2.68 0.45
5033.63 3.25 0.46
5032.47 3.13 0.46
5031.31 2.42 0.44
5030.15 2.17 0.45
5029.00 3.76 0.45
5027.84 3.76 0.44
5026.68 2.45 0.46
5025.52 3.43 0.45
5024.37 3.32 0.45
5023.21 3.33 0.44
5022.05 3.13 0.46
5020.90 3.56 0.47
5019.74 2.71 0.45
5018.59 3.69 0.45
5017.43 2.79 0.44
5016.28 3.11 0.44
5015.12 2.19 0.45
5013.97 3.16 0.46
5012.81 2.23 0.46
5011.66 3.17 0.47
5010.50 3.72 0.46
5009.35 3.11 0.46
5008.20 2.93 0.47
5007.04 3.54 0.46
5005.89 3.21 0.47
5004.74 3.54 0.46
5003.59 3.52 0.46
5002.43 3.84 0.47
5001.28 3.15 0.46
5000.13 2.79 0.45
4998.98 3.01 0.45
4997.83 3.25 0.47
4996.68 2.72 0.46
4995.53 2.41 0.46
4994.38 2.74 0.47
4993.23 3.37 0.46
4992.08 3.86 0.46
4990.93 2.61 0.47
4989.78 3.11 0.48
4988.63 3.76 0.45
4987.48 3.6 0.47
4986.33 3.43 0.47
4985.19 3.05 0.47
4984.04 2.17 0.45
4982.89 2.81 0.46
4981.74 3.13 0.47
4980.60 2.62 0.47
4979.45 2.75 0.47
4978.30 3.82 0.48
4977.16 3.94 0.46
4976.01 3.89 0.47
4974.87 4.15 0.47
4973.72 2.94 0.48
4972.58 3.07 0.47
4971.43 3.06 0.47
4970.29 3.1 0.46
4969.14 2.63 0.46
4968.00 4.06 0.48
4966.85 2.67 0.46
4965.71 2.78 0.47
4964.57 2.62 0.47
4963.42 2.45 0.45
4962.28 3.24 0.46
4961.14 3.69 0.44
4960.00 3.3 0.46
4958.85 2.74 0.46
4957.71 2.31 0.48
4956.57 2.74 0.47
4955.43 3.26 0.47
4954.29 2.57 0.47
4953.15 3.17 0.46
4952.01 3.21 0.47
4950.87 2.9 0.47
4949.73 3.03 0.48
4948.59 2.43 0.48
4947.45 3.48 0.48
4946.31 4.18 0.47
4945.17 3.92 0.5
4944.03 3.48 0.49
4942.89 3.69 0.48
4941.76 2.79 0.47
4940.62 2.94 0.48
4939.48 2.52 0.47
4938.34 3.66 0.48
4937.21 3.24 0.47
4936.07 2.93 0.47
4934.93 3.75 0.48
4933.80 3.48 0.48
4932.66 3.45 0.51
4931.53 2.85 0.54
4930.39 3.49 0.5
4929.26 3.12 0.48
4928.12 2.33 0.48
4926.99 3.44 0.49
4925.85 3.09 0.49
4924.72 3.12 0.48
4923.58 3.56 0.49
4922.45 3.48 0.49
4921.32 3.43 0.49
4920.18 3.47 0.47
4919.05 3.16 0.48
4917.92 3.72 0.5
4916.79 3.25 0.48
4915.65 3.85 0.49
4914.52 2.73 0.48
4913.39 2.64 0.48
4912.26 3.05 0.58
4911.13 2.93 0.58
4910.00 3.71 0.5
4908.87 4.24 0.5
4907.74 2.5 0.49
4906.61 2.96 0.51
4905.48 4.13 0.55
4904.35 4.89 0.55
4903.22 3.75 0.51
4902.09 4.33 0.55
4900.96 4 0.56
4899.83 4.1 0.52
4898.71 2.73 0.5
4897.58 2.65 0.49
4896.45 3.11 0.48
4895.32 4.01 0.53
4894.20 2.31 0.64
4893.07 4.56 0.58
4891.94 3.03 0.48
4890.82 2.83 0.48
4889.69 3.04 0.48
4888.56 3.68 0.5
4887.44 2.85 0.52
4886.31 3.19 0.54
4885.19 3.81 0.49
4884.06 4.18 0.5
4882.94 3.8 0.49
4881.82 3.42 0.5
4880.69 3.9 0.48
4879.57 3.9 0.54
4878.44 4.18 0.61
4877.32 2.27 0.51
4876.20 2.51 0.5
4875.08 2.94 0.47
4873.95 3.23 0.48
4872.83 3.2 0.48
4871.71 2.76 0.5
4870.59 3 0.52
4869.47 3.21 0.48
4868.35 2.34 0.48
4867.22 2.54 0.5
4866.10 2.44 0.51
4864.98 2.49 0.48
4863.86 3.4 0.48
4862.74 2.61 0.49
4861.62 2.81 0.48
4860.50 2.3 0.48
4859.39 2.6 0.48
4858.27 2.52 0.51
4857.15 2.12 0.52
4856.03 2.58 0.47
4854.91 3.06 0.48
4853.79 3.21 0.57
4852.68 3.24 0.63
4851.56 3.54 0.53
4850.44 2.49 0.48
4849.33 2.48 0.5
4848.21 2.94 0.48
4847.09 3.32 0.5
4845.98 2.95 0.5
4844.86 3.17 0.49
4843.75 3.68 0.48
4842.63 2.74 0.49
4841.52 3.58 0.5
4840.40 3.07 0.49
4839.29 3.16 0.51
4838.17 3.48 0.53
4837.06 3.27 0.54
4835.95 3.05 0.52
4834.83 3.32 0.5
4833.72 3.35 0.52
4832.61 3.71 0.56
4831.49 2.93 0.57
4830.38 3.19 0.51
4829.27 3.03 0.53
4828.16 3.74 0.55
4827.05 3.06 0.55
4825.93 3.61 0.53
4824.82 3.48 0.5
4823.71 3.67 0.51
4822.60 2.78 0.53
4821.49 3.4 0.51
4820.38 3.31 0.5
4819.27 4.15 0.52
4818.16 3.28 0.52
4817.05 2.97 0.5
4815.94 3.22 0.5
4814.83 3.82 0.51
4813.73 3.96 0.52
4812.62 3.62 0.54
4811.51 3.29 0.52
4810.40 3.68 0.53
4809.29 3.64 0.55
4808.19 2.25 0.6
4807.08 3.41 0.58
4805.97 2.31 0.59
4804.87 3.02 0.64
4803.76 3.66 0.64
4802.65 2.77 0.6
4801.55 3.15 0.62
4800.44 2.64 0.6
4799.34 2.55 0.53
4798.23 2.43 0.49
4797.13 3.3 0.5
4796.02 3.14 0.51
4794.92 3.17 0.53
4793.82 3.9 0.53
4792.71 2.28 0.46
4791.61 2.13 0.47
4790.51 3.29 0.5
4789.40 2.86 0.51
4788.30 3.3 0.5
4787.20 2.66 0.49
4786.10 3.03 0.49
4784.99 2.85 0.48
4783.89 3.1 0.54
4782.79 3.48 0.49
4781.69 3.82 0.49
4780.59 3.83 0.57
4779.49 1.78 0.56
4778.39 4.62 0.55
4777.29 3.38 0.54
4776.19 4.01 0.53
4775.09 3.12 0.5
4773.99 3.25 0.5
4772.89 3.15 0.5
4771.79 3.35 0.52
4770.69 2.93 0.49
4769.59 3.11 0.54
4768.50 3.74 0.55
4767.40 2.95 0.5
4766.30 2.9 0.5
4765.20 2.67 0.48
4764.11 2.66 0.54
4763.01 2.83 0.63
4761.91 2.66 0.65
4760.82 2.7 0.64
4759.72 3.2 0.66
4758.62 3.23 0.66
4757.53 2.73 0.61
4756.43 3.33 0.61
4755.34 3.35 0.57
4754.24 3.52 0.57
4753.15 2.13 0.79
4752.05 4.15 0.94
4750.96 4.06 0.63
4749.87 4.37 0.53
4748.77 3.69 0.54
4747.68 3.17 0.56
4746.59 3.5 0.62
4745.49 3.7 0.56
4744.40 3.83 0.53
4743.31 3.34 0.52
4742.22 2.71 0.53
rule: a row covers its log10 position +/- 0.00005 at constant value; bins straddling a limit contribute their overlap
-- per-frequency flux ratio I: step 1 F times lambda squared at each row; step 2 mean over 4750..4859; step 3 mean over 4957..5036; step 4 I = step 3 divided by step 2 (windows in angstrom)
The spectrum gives 1.06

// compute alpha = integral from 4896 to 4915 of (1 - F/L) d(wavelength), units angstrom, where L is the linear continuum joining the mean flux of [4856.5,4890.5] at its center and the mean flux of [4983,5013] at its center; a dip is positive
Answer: -2.3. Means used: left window 3.04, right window 3.15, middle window 3.44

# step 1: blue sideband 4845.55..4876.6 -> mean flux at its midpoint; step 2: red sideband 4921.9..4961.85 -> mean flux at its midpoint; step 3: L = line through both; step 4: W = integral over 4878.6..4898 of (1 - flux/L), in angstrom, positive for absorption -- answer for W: -3.4 angstrom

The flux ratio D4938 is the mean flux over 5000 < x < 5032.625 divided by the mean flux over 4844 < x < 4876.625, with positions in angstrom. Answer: 1.1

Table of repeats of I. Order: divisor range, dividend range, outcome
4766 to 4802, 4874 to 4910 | 1.16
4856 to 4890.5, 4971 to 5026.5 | 1.10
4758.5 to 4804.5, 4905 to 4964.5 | 1.11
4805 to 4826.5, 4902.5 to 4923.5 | 1.07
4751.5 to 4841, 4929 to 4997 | 1.06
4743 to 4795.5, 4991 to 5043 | 1.06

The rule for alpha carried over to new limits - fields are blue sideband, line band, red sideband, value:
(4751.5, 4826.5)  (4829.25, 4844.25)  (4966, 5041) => -0.5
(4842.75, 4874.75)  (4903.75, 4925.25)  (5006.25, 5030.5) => -3.4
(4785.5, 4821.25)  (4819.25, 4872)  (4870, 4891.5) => 2.8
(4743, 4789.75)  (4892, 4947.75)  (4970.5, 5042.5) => -3.7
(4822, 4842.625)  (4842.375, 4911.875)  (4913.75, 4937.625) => 2.0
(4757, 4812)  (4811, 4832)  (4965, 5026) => -2.1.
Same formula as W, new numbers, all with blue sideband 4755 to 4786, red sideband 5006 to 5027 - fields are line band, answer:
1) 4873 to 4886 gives -1.3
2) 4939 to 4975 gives 0.3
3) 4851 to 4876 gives 2.5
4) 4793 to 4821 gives -0.5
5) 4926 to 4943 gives -0.2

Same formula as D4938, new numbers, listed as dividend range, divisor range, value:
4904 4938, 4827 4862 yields 1.09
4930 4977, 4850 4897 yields 1.03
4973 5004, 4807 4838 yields 0.95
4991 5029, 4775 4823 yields 0.99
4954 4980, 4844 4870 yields 1.11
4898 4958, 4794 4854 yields 1.03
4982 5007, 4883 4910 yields 0.89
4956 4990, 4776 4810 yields 1.01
